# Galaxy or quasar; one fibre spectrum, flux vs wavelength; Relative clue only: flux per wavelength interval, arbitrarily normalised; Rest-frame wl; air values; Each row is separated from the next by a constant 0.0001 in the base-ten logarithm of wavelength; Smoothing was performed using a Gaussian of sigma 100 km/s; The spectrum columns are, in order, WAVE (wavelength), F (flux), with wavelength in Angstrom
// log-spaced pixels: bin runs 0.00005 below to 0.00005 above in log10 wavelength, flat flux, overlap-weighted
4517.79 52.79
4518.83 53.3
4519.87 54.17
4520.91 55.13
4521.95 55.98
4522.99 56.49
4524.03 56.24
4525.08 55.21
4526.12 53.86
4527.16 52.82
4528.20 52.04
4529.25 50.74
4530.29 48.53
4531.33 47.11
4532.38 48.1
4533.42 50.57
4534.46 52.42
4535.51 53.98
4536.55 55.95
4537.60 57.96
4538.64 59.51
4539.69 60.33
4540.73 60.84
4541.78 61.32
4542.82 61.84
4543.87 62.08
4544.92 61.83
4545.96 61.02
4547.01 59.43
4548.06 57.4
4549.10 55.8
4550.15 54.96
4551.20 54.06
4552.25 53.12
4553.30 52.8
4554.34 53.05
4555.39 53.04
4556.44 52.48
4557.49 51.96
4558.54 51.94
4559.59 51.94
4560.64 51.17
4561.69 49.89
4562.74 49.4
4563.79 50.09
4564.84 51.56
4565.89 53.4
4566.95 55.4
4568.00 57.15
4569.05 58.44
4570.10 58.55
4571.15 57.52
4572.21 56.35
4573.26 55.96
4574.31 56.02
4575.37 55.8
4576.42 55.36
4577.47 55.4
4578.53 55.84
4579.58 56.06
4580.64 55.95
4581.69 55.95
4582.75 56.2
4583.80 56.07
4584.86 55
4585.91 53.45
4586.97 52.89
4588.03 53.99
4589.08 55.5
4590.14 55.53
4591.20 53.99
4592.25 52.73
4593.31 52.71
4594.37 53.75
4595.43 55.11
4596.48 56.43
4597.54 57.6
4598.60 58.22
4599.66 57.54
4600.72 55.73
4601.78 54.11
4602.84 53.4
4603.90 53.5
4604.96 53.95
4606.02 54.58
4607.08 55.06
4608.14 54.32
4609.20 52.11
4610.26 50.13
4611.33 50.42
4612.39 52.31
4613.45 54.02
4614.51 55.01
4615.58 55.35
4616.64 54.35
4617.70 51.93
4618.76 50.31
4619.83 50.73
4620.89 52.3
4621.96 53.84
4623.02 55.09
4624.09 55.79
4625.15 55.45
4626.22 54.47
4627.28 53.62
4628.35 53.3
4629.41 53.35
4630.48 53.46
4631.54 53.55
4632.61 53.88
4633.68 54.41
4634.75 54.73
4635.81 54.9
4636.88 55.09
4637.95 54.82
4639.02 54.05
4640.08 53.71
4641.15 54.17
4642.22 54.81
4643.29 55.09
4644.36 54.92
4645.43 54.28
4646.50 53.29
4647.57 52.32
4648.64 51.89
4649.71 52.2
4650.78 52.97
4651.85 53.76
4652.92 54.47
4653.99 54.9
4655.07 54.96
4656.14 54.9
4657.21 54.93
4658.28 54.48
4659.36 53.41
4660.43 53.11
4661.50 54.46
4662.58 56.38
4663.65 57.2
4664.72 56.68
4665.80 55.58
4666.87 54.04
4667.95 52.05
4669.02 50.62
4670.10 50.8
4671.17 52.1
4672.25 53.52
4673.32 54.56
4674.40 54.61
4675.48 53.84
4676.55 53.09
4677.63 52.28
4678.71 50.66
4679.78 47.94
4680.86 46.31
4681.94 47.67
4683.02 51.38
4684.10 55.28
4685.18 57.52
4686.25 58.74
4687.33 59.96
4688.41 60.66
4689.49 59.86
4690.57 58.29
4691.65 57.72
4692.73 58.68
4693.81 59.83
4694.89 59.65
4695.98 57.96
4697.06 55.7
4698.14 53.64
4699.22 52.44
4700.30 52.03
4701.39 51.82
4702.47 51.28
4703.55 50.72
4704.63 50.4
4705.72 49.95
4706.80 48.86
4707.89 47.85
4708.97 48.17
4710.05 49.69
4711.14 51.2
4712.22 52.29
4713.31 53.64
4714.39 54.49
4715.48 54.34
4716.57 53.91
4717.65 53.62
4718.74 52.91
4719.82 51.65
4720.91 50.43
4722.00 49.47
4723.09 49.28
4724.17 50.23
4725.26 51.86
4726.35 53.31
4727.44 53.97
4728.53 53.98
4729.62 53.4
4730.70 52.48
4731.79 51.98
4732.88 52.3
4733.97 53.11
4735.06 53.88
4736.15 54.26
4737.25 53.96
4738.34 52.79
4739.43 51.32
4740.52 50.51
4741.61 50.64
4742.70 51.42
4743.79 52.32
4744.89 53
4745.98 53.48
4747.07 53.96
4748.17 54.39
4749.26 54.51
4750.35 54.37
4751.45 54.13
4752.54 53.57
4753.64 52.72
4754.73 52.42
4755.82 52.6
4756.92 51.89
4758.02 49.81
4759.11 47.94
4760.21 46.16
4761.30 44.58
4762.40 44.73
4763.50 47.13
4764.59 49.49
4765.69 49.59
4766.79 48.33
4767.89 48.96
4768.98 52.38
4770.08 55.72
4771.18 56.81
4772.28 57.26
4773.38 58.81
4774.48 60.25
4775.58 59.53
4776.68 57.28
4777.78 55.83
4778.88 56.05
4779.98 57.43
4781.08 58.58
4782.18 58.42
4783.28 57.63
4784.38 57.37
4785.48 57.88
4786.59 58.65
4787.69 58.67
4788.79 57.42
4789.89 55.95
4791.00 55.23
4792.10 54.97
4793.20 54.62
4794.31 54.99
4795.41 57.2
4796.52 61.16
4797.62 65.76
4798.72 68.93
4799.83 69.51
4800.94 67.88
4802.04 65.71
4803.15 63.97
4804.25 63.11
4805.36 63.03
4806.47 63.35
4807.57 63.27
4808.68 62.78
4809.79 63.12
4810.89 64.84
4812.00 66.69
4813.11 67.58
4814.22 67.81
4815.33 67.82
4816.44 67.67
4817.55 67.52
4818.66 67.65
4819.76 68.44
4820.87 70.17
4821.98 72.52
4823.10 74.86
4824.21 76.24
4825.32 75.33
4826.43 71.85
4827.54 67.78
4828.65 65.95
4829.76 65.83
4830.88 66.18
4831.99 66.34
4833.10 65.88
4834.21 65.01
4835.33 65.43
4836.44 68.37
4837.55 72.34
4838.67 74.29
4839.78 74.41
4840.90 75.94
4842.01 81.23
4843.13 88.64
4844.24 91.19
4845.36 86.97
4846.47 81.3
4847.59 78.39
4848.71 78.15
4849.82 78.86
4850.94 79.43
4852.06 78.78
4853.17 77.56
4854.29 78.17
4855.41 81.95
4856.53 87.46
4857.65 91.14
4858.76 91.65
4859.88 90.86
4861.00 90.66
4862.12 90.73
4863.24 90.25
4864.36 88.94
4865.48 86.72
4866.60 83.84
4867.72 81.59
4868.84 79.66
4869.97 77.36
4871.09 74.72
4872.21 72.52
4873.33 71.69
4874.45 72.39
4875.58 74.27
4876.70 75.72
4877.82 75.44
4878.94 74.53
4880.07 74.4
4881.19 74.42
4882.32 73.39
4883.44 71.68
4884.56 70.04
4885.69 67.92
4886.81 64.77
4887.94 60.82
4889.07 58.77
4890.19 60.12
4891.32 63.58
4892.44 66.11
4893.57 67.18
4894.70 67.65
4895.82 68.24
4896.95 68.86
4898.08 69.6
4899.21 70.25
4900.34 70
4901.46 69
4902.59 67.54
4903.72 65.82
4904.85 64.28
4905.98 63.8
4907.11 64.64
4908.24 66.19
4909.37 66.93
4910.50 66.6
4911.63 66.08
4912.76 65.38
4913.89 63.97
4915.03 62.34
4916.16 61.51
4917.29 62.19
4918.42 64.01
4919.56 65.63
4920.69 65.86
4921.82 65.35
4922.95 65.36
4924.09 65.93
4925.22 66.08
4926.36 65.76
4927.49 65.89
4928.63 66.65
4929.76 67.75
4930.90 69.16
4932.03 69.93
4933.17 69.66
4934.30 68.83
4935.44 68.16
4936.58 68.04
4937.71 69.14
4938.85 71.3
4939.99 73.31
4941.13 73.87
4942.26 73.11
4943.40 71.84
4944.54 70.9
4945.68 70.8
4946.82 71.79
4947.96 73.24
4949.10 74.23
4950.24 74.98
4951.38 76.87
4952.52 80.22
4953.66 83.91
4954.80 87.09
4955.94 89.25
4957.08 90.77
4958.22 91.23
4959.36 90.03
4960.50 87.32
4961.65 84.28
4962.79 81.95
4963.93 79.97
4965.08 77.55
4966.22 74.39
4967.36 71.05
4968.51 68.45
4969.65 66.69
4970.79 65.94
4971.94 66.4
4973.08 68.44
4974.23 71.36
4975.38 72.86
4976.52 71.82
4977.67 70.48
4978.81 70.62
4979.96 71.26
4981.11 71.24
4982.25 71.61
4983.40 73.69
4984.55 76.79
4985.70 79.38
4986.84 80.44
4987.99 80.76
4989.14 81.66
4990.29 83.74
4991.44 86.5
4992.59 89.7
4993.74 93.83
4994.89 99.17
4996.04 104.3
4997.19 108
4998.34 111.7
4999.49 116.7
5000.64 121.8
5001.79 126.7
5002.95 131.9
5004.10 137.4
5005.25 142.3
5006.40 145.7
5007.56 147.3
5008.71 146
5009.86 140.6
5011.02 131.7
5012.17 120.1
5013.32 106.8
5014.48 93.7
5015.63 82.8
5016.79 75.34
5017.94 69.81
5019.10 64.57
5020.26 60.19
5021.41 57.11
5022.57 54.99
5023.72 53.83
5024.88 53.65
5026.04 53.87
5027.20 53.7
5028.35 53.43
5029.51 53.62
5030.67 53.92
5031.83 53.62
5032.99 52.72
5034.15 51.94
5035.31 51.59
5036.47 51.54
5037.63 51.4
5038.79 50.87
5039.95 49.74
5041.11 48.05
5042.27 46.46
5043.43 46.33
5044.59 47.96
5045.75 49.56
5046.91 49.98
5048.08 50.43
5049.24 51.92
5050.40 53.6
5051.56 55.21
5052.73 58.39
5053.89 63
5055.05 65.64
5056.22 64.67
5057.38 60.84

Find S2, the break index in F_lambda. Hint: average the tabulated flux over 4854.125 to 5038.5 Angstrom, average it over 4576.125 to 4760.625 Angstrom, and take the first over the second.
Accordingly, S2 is 1.4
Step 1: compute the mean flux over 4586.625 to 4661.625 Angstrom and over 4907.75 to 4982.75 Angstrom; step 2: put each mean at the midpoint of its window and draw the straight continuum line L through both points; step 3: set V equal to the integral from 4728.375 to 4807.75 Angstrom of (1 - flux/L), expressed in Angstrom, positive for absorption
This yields 8.5 Angstrom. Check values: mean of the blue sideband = 54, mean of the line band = 55.4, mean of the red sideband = 71.9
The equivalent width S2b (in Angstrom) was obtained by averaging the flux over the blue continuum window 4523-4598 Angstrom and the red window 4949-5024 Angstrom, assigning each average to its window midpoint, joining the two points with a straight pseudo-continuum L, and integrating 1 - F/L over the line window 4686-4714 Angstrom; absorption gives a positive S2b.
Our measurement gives 5.0 Angstrom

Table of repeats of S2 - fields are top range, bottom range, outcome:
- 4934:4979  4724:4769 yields 1.46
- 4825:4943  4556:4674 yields 1.33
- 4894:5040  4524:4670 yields 1.42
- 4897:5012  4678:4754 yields 1.52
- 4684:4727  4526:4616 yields 0.98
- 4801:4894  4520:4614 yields 1.34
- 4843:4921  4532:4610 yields 1.33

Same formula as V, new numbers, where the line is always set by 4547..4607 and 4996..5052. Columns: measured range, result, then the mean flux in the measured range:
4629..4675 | 3.7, 54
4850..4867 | -3.8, 85.7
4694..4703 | 1.0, 54.5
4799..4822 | 0.4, 66.3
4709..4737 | 4.6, 52.4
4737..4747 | 1.8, 52.2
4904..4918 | 1.6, 64.5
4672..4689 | 1.9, 53.7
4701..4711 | 1.9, 49.9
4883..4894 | 1.0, 65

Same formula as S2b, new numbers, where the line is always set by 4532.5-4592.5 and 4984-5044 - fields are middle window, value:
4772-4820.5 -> 6.0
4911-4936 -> 4.0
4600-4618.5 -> 1.5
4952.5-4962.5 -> -0.8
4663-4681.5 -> 2.9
